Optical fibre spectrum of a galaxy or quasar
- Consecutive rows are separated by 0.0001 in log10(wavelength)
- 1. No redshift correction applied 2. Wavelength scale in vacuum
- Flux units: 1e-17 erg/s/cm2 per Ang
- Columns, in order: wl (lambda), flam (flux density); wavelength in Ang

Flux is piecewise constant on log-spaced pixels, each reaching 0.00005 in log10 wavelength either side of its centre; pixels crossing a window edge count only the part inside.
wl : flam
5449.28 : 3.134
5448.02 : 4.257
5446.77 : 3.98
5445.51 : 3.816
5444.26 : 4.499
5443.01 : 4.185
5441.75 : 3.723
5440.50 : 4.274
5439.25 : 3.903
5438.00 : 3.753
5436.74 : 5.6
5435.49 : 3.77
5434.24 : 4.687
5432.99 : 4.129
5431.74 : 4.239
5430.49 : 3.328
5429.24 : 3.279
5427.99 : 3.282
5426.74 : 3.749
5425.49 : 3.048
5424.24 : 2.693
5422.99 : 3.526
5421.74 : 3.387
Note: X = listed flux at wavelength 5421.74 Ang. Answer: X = 3.387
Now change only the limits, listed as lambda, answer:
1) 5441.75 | 3.723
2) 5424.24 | 2.693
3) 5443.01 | 4.185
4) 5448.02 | 4.257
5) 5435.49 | 3.77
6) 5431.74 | 4.239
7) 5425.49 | 3.048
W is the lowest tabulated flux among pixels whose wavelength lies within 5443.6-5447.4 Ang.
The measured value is 3.816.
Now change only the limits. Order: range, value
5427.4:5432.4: 3.279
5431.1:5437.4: 3.77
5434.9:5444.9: 3.723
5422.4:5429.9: 2.693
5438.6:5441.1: 3.903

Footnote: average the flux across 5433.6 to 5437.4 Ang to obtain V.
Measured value 4.67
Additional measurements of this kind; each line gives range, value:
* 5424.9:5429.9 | 3.34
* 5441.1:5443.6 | 3.95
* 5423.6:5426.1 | 2.87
